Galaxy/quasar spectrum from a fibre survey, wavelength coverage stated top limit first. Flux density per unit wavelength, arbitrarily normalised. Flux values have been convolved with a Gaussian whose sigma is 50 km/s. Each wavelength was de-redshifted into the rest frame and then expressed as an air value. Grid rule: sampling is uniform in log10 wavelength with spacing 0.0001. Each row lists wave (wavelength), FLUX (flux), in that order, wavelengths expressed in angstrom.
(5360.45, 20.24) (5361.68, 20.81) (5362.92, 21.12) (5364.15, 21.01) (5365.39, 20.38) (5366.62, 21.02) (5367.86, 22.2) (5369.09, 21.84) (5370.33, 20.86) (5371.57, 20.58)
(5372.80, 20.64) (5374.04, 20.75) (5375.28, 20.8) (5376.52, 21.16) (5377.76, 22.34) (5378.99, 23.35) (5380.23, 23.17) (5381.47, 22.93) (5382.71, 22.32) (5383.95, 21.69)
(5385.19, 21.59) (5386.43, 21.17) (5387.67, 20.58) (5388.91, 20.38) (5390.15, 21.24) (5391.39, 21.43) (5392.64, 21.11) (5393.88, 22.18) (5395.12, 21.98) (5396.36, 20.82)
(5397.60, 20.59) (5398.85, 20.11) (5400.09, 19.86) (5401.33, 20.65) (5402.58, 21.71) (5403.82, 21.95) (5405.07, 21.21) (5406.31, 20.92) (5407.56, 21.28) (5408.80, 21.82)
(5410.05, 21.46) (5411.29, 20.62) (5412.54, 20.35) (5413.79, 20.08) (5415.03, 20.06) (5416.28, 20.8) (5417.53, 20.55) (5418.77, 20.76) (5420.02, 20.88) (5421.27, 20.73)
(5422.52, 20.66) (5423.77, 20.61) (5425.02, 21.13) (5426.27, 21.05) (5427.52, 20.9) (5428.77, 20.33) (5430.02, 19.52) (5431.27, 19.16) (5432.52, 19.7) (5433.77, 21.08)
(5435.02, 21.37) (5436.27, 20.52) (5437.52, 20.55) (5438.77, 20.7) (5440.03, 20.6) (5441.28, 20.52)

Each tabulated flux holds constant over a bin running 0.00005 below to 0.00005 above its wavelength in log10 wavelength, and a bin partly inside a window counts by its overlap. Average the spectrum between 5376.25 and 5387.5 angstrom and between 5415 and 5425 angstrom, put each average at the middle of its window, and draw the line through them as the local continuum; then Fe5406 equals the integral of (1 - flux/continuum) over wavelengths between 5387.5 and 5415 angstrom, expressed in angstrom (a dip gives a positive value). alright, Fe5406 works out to 0.5 angstrom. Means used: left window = 22.2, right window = 20.7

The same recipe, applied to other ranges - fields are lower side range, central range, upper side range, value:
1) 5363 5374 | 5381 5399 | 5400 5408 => -0.21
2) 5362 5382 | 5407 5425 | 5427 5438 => -0.09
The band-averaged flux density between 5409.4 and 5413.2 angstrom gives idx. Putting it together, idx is 20.8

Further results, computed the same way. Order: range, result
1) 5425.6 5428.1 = 21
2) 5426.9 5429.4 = 20.6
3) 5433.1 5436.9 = 21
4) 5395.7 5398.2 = 20.8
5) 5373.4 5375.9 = 20.7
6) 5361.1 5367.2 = 20.9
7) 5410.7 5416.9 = 20.4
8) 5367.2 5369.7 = 22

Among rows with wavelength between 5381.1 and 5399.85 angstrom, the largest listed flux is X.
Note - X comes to 22.93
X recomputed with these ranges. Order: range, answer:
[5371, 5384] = 23.35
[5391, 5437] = 22.18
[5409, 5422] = 21.46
